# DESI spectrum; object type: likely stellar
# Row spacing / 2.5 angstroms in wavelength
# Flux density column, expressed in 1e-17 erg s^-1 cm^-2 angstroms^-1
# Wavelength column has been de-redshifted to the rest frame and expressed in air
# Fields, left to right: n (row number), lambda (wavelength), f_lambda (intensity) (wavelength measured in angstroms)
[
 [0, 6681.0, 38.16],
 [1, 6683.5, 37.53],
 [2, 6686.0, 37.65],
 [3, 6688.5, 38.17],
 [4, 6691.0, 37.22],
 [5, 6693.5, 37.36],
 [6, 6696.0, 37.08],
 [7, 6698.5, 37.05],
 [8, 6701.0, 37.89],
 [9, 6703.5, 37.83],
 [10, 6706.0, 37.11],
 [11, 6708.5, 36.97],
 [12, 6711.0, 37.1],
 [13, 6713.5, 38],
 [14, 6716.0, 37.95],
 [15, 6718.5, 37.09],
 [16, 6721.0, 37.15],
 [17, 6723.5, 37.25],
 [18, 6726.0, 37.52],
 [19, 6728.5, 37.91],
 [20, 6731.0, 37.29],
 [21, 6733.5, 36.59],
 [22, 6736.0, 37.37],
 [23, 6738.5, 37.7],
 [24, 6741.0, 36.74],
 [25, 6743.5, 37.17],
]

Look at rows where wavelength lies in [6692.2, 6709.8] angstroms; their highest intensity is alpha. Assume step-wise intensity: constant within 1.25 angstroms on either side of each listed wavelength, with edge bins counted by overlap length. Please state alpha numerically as 37.89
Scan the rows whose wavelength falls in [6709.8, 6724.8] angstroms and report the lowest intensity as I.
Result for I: 37.09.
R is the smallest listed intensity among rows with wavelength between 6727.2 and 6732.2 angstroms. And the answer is 37.29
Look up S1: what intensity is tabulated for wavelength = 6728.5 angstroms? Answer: 37.91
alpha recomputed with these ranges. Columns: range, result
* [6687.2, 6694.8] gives 38.17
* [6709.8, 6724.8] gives 38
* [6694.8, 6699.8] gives 37.08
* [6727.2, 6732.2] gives 37.91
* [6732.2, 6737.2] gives 37.37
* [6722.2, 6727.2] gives 37.52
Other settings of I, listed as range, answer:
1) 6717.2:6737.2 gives 36.59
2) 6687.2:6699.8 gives 37.05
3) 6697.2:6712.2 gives 36.97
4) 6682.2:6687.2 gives 37.53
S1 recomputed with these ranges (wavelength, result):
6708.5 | 36.97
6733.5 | 36.59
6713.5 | 38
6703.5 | 37.83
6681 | 38.16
